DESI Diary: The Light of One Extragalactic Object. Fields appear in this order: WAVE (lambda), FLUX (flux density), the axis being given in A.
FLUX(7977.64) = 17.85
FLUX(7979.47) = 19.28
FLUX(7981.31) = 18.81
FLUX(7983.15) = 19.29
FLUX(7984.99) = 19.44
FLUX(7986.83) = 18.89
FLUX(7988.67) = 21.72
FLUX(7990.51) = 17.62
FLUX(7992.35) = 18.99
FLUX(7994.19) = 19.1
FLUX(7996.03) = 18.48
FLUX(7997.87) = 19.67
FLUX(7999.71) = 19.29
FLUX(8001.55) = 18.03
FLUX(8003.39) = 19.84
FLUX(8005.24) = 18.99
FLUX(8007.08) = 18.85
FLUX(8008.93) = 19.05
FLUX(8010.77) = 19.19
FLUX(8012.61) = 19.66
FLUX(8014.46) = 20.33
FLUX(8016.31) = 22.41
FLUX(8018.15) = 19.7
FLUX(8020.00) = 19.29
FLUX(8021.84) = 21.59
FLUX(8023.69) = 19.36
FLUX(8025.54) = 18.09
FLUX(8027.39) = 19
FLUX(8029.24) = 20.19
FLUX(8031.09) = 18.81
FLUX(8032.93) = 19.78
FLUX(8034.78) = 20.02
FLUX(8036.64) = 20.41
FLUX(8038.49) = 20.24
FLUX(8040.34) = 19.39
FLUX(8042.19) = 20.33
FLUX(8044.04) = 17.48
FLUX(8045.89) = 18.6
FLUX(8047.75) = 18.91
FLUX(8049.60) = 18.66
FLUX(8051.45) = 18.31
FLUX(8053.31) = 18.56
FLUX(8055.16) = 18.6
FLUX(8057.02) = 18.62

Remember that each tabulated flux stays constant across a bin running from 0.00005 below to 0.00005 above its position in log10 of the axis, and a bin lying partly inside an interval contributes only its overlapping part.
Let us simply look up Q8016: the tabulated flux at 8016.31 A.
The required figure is 22.41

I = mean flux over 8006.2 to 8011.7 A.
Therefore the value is 19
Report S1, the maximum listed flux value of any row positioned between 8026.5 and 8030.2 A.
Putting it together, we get 20.19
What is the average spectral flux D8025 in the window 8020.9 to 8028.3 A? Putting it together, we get 19.5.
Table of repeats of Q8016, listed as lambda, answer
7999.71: 19.29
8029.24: 20.19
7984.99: 19.44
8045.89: 18.6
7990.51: 17.62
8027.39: 19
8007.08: 18.85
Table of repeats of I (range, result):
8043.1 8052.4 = 18.4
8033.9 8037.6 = 20.2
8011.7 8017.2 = 20.8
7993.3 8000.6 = 19.1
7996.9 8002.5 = 19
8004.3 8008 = 18.9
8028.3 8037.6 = 19.8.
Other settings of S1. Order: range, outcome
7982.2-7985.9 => 19.44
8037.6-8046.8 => 20.33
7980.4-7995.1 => 21.72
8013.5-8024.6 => 22.41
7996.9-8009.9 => 19.84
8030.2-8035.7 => 20.02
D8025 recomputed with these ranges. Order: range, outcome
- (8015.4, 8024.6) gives 20.5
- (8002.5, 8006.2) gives 19.4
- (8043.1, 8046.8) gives 18.1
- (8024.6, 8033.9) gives 19.2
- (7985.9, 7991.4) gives 19.4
